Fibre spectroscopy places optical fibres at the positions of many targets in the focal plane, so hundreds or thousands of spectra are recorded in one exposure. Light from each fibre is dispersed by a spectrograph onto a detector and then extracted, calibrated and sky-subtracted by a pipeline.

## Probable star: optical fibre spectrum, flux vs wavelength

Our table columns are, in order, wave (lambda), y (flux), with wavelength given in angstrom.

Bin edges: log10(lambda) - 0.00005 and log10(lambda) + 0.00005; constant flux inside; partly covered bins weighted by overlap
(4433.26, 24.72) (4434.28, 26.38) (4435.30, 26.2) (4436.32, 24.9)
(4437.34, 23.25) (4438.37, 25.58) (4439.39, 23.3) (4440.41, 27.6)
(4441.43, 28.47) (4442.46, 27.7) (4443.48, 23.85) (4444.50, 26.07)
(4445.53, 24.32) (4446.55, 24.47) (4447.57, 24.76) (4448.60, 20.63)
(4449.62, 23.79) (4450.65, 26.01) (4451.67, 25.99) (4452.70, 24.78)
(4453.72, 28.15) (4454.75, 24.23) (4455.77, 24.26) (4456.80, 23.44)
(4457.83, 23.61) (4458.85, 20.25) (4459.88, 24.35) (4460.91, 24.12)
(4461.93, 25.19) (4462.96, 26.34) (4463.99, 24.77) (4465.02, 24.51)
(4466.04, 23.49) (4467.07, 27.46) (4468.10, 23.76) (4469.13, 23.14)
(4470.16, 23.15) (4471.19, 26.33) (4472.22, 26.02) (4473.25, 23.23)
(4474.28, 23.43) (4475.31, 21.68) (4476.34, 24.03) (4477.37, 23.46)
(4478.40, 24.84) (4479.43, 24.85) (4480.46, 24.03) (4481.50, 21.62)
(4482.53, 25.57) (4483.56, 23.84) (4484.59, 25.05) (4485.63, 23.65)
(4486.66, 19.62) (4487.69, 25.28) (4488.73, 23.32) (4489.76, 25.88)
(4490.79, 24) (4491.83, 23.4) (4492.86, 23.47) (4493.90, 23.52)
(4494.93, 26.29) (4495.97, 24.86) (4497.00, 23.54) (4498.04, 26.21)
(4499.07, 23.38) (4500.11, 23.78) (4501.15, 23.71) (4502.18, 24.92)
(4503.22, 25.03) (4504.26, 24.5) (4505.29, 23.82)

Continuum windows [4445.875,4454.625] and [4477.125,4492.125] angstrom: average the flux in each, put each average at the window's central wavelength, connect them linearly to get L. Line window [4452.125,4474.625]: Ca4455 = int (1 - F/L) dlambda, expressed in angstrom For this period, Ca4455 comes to 0.0 angstrom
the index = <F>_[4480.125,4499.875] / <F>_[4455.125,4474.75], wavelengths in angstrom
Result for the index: 0.99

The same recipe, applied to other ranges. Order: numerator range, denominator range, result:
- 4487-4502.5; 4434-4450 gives 0.97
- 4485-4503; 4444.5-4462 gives 0.99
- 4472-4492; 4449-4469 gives 0.97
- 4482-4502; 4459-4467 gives 0.98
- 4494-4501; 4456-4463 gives 1.03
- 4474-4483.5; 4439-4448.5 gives 0.93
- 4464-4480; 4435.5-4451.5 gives 0.97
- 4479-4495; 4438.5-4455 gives 0.94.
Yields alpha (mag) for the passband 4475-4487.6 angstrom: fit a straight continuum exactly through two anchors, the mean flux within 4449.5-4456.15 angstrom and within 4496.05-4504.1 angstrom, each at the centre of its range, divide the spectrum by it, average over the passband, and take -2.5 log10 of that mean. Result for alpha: 0.05 mag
